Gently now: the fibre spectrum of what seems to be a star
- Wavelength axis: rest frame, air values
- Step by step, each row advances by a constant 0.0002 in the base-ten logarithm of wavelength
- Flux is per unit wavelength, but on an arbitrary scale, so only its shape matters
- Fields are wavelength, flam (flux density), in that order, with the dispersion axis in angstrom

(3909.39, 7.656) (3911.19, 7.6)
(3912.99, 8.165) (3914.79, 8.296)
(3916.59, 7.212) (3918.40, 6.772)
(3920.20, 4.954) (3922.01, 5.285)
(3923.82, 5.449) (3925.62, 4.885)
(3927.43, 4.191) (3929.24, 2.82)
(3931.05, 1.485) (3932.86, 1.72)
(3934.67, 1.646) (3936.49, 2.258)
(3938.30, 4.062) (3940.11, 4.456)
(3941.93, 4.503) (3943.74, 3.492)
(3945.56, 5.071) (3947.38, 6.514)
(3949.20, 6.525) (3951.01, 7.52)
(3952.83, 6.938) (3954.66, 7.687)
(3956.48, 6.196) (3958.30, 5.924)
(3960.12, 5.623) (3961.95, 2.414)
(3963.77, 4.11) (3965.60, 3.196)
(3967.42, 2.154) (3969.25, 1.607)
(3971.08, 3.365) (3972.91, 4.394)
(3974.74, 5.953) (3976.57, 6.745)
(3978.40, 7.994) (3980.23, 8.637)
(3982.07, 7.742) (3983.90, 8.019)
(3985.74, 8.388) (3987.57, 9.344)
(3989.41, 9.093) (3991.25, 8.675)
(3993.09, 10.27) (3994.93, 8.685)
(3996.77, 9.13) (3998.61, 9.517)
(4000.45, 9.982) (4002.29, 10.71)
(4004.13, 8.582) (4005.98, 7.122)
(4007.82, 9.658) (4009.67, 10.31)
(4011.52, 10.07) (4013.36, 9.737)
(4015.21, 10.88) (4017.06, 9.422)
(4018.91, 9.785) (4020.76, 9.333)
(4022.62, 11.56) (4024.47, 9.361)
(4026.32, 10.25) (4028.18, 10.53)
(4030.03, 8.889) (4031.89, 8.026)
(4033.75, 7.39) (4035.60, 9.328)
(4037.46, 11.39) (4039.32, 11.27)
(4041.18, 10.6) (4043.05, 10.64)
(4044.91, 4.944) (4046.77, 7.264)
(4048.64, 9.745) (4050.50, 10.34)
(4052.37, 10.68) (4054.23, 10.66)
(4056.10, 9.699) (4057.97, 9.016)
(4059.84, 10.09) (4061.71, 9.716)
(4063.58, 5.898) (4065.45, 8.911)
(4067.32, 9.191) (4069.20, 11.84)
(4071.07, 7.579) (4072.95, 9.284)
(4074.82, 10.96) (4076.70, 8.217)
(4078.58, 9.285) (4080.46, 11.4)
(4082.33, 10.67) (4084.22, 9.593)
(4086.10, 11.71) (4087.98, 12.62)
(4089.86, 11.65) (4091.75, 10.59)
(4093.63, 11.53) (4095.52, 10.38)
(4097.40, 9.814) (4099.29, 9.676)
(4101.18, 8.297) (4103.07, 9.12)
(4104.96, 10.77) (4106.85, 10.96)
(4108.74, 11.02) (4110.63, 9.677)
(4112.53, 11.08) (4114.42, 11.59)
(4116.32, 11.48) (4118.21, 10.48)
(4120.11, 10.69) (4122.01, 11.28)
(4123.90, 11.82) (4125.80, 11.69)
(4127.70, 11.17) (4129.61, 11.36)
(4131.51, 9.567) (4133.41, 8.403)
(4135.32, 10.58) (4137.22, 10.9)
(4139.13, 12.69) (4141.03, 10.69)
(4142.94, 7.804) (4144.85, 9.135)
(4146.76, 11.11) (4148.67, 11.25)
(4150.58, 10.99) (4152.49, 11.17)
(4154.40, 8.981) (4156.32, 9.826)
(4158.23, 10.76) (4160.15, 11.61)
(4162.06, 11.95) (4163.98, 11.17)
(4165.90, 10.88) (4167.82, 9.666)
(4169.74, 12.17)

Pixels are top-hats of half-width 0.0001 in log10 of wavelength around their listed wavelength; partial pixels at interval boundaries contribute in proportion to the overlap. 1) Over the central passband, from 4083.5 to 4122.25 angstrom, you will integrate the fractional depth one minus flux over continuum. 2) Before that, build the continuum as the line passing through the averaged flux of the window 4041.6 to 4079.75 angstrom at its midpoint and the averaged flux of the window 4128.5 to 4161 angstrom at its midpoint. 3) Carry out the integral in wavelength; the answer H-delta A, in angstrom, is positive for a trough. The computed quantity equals -3.35 angstrom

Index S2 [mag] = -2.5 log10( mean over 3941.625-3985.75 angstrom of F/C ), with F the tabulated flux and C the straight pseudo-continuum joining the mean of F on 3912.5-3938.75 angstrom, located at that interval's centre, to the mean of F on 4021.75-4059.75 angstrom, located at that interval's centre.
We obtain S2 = 0.11 mag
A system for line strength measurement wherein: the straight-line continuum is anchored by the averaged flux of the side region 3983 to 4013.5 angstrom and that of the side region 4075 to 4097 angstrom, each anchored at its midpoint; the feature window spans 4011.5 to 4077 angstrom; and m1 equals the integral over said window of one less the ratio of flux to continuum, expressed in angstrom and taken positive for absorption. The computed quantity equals 3.04 angstrom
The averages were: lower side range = 9.24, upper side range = 10.7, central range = 9.52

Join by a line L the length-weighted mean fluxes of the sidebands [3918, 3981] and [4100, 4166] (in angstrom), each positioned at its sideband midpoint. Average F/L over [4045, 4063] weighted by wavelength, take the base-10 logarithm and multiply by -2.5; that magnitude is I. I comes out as -0.16 mag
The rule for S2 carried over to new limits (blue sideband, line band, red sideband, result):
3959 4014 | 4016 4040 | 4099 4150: -0.17 mag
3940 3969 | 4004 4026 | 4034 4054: -0.19 mag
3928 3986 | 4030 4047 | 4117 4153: -0.20 mag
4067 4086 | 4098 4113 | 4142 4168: 0.01 mag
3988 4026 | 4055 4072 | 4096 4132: 0.12 mag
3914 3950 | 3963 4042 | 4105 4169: -0.24 mag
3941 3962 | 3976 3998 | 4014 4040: -0.12 mag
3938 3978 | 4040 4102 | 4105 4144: -0.11 mag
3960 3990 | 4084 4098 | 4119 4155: -0.20 mag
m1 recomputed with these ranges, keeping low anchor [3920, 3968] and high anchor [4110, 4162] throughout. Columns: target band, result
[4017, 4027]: -4.25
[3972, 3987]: -4.31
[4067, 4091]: -4.01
